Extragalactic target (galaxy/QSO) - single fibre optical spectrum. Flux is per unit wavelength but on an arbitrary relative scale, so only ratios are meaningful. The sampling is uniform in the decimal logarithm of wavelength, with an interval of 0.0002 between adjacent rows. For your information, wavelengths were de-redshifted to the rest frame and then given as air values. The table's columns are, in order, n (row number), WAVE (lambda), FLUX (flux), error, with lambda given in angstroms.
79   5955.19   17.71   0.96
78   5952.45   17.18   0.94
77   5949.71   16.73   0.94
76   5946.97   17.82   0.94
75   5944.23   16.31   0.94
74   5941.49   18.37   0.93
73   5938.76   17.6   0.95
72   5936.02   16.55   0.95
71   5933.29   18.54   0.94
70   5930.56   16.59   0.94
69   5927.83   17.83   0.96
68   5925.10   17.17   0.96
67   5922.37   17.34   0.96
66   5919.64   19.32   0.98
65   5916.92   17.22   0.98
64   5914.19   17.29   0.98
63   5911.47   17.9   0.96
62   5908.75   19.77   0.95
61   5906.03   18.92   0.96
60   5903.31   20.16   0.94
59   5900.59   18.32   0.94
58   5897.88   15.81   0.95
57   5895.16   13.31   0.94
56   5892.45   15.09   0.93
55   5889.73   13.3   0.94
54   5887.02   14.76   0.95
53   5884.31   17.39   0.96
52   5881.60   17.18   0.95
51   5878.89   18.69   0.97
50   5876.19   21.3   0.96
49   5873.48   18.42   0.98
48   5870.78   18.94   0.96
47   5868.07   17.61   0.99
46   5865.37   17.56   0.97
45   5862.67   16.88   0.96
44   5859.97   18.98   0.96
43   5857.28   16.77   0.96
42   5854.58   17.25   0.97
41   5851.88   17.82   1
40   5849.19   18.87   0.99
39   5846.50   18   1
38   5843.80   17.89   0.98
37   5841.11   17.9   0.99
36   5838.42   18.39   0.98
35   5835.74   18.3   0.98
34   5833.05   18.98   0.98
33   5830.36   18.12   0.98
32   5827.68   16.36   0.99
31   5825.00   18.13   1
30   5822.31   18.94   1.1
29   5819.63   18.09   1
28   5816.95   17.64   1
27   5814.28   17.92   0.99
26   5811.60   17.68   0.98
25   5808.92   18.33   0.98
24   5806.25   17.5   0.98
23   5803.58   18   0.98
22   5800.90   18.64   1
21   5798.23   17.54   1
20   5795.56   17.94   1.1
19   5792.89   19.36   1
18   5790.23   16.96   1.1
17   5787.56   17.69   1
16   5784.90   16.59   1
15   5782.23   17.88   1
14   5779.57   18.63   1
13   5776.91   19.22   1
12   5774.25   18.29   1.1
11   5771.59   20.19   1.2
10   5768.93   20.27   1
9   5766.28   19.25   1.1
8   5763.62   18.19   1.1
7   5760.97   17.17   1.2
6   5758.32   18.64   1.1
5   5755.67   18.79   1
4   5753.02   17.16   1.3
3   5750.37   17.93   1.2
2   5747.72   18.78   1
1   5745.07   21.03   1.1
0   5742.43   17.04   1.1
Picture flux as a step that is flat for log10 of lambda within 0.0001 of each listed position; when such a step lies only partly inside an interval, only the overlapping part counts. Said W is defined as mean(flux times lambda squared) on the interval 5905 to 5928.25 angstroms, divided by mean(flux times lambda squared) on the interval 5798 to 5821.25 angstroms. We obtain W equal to 1.04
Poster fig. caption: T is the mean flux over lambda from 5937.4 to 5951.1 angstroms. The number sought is 17.4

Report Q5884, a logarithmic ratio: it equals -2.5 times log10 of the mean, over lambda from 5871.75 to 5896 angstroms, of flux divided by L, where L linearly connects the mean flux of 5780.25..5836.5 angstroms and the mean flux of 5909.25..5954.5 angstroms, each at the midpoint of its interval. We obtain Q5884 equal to 0.06 mag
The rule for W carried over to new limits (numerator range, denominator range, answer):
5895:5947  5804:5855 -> 1.01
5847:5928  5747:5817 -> 1.00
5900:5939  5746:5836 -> 1.03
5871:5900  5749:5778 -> 0.93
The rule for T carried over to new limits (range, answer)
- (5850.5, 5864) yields 17.5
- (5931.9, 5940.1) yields 17.6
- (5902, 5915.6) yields 18.8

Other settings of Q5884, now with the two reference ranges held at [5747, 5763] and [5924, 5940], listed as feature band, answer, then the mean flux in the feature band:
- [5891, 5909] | 0.02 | 17.2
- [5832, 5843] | -0.04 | 18.4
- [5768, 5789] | -0.03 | 18.5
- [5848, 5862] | -0.01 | 17.9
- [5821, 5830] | 0.00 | 17.8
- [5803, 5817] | 0.00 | 17.9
